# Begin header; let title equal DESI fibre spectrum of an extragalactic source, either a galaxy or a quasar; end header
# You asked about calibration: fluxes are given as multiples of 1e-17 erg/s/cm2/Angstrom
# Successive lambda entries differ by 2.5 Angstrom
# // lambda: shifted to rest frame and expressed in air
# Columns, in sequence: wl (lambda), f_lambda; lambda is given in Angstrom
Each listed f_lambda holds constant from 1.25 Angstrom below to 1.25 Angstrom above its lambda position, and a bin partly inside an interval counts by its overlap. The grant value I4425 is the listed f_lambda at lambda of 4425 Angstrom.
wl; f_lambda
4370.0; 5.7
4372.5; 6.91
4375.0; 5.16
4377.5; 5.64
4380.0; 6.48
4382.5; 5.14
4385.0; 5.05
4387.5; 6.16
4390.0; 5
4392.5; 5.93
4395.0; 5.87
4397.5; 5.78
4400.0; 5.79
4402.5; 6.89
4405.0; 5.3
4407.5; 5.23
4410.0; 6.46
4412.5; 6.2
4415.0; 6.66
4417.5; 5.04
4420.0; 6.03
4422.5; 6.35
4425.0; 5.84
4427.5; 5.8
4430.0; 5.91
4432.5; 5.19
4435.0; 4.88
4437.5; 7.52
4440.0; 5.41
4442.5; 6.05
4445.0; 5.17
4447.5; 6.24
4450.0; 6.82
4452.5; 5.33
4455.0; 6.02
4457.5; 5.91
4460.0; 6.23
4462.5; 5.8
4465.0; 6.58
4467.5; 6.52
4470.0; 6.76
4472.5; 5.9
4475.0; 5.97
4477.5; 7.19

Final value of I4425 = 5.84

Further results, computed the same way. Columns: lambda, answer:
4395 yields 5.87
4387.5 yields 6.16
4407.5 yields 5.23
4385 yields 5.05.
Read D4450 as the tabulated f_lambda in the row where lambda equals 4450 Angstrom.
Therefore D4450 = 6.82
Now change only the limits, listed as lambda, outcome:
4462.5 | 5.8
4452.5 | 5.33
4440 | 5.41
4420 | 6.03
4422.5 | 6.35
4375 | 5.16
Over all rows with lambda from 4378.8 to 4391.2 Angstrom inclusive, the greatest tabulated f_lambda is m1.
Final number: 6.48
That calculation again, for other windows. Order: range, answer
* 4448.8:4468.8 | 6.82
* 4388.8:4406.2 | 6.89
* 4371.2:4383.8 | 6.91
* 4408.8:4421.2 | 6.66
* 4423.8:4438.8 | 7.52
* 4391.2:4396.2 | 5.93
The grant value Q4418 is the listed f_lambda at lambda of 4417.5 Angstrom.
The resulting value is 5.04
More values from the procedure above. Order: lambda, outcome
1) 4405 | 5.3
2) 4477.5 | 7.19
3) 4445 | 5.17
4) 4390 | 5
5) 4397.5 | 5.78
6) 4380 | 6.48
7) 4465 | 6.58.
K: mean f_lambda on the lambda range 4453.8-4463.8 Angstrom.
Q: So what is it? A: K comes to 5.99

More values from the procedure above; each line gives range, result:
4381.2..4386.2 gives 5.11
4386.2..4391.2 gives 5.58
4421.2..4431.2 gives 5.98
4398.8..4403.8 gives 6.34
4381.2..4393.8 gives 5.46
